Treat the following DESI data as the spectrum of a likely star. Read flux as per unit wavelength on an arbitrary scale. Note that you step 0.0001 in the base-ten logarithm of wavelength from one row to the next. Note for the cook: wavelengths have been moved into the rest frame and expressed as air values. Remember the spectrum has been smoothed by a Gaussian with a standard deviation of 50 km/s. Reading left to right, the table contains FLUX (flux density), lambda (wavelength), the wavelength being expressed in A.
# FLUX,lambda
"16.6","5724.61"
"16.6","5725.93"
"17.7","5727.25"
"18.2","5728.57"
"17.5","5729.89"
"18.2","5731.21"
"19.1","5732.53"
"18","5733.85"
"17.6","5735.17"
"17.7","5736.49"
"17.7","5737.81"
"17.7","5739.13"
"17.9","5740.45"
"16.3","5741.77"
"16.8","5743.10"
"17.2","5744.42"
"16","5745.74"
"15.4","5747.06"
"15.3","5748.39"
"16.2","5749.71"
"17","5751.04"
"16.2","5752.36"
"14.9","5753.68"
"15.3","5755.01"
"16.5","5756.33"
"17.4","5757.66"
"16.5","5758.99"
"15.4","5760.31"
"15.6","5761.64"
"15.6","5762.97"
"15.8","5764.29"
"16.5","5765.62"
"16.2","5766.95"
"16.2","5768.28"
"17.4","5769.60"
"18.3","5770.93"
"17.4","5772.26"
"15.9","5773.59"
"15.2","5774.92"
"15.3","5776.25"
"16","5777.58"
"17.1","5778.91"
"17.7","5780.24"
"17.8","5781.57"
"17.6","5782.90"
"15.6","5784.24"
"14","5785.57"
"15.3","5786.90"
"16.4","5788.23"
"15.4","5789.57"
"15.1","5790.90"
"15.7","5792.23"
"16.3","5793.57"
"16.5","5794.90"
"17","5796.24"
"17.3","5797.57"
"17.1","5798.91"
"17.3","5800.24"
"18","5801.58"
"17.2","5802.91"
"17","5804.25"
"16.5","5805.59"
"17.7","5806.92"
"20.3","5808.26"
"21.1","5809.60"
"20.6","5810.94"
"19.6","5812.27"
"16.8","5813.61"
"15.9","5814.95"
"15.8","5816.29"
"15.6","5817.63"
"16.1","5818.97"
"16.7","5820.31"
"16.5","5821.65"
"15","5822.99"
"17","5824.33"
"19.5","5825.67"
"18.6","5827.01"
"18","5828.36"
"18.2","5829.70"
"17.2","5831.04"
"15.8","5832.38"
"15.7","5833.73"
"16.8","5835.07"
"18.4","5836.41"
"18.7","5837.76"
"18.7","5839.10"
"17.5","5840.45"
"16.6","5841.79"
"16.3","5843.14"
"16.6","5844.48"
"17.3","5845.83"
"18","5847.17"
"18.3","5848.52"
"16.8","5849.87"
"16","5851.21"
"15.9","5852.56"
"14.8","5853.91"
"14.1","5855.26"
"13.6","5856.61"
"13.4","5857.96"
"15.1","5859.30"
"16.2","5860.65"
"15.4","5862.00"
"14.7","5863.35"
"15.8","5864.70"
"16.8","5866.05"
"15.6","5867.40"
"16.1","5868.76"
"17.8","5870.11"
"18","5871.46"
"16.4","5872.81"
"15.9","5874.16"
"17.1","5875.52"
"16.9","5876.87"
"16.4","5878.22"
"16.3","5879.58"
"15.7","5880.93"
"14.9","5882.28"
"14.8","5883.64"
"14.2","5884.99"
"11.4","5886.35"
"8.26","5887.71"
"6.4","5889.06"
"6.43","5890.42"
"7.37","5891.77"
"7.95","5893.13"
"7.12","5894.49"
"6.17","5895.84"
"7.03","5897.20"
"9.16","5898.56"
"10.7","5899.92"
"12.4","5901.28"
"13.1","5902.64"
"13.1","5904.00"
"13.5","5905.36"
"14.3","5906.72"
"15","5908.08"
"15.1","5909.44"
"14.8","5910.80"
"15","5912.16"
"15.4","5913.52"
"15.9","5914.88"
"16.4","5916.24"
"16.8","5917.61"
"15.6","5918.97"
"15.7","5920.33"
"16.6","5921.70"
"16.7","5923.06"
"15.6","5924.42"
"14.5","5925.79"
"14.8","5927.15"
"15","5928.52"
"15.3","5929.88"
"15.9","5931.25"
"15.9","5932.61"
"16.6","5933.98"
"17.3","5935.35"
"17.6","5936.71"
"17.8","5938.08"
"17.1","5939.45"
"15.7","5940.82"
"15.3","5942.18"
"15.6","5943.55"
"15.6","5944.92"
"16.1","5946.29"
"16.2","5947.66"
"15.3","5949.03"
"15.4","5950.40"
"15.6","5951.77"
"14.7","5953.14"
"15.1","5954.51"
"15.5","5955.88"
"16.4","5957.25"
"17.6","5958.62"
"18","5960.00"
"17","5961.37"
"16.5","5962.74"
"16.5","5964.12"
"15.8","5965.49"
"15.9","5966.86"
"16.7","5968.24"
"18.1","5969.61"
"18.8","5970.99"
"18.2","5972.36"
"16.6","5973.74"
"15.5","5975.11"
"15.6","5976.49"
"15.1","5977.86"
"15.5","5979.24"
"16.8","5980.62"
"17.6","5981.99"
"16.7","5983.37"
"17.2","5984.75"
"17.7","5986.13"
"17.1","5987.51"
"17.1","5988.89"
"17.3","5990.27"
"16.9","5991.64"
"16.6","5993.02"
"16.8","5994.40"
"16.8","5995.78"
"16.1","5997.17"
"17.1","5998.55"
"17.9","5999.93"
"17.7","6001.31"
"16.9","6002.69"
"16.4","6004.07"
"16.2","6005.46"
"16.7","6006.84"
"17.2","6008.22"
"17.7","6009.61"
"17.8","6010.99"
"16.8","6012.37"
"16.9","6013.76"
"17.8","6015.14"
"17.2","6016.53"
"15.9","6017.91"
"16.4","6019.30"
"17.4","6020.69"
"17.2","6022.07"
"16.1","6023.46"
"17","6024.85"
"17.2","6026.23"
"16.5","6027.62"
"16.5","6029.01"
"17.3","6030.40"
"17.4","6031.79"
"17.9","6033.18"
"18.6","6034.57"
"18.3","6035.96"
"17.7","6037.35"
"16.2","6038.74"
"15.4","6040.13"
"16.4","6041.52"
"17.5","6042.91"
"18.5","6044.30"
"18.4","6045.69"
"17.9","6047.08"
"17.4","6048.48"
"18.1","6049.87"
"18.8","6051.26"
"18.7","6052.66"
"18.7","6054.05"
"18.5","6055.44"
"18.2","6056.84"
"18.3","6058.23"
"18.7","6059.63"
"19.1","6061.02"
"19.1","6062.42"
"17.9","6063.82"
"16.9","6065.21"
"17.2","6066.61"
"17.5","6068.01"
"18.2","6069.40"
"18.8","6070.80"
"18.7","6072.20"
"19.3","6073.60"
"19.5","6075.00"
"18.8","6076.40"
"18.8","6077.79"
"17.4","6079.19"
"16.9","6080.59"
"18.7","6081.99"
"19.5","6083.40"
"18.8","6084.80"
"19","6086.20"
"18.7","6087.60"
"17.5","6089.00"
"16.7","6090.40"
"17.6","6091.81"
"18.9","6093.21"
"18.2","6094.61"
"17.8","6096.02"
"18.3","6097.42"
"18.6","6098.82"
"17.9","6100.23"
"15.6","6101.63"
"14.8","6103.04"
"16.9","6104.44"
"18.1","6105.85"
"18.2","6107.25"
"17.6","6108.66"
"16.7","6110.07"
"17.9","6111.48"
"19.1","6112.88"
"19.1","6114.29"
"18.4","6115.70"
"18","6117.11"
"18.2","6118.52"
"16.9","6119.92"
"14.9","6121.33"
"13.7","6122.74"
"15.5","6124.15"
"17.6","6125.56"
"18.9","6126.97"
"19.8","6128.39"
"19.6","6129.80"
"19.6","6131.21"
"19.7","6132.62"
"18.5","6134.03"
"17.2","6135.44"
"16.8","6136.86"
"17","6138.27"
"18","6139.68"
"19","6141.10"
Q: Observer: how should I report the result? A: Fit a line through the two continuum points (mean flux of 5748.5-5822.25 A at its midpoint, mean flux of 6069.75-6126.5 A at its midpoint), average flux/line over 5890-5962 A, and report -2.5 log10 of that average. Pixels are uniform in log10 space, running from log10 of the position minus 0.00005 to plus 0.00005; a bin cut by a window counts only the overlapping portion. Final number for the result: 0.19 mag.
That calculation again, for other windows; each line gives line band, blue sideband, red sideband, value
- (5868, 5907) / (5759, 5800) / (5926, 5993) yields 0.287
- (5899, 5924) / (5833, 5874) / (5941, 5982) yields 0.110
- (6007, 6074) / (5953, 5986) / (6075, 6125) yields -0.028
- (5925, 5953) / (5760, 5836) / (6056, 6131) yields 0.096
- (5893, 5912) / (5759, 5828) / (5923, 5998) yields 0.385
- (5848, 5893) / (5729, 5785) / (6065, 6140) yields 0.175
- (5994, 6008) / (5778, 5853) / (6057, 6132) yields 0.051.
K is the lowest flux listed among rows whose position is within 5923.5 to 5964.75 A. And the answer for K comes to 14.5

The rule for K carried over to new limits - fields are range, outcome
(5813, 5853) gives 15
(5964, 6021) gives 15.1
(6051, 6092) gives 16.7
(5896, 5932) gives 7.03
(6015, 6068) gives 15.4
